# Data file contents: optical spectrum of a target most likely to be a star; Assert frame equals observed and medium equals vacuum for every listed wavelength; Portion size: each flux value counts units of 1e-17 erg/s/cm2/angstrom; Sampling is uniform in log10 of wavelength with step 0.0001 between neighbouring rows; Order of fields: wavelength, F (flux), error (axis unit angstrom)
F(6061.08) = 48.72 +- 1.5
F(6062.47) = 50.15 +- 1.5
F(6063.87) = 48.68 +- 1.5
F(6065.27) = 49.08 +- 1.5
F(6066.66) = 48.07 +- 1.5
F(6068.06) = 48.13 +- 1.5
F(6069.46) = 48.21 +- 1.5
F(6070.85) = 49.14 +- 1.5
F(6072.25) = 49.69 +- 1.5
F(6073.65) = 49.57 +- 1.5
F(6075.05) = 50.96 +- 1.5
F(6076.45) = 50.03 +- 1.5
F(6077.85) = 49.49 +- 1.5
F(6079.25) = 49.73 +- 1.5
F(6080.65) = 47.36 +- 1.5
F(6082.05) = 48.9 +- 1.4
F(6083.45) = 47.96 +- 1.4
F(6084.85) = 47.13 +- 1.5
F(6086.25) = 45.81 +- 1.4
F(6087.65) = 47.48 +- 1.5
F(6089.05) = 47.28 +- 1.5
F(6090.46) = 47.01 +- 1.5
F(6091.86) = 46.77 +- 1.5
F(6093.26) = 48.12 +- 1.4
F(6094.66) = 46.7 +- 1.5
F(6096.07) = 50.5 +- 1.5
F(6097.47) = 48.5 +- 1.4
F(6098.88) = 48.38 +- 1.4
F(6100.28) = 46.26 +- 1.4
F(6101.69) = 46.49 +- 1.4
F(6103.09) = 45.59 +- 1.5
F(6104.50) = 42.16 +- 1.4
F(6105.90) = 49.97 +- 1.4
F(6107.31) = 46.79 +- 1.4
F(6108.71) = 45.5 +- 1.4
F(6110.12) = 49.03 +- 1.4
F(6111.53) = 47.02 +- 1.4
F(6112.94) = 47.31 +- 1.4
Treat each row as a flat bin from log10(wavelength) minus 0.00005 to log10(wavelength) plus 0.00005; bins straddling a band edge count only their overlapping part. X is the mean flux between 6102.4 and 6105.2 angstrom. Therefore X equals 43.8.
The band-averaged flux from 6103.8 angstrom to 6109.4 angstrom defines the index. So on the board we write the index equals 46.2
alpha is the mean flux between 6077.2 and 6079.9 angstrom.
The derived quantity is 49.6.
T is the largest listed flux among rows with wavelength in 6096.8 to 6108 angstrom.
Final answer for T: 49.97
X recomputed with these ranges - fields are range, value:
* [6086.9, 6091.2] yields 47.2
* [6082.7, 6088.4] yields 47.2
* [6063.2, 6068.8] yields 48.5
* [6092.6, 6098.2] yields 48.4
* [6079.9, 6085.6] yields 47.9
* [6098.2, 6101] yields 47.3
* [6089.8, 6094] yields 47.4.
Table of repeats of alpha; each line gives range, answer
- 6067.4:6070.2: 48.3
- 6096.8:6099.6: 48.4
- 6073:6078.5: 50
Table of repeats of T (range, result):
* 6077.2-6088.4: 49.73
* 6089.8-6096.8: 50.5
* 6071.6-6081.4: 50.96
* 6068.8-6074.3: 49.69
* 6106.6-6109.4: 46.79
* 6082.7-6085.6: 47.96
